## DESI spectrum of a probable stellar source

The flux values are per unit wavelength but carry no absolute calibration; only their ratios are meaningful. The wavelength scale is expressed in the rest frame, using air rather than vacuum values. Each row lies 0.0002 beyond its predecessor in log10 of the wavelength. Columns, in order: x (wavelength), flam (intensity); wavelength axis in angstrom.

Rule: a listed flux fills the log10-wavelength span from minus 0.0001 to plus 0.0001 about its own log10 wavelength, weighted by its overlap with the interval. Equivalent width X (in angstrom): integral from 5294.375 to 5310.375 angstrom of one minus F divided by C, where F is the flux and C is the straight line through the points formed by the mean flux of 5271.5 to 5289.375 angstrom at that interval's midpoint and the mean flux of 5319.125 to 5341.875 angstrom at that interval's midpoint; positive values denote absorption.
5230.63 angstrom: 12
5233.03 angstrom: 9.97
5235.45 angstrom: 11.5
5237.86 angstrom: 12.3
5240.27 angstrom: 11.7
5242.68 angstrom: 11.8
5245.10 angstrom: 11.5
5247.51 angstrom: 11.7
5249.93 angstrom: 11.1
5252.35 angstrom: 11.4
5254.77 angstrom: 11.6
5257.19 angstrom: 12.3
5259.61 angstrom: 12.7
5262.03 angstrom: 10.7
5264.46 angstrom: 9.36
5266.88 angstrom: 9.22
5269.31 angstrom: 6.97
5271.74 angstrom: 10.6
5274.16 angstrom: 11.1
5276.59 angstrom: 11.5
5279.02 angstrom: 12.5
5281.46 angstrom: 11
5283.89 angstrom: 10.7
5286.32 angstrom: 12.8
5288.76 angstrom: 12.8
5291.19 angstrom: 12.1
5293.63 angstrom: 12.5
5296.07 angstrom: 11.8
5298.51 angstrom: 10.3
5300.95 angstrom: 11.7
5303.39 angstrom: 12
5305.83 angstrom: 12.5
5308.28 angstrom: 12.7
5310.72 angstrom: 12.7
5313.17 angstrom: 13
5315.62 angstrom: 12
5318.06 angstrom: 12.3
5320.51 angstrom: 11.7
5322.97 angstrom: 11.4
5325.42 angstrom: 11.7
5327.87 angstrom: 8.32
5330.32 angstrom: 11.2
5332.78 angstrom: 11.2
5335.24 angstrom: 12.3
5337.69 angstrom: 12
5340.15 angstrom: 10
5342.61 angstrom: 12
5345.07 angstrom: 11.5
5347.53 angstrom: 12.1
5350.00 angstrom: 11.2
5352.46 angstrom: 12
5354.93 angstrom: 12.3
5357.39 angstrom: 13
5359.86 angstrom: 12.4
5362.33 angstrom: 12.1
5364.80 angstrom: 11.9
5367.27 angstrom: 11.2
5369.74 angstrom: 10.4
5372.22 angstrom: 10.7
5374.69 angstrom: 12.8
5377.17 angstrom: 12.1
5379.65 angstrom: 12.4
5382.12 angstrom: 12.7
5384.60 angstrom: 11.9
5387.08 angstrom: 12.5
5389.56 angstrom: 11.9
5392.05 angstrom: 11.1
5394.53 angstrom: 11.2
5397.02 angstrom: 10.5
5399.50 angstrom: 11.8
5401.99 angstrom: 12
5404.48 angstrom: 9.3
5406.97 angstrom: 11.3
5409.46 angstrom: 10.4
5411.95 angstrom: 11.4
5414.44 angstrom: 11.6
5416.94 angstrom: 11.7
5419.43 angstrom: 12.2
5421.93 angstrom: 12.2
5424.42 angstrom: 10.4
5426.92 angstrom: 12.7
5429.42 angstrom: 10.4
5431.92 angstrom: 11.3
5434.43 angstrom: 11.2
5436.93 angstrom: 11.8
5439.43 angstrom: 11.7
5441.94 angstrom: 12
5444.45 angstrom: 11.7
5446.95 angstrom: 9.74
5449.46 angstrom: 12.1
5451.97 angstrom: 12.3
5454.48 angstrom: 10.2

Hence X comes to -0.7 angstrom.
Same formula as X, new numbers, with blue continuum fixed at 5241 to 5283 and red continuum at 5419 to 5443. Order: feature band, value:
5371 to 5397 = -1.03 angstrom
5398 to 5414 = 0.60 angstrom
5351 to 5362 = -1.02 angstrom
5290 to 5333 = -2.20 angstrom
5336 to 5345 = -0.11 angstrom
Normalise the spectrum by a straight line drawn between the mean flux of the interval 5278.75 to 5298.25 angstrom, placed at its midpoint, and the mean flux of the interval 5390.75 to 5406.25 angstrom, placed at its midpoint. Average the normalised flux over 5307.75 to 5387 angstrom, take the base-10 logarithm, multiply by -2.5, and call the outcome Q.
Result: -0.04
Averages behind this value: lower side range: 11.9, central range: 11.8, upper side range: 11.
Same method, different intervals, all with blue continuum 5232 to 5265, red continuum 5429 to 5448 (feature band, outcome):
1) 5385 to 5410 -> 0.007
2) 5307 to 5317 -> -0.109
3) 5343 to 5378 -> -0.045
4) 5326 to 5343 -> 0.038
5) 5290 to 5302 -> -0.025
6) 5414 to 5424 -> -0.050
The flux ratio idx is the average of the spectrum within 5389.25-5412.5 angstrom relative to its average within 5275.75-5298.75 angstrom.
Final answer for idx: 0.9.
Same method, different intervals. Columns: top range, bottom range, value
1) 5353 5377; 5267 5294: 1.06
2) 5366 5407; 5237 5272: 1.05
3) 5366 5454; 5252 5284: 1.06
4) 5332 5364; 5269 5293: 1.04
